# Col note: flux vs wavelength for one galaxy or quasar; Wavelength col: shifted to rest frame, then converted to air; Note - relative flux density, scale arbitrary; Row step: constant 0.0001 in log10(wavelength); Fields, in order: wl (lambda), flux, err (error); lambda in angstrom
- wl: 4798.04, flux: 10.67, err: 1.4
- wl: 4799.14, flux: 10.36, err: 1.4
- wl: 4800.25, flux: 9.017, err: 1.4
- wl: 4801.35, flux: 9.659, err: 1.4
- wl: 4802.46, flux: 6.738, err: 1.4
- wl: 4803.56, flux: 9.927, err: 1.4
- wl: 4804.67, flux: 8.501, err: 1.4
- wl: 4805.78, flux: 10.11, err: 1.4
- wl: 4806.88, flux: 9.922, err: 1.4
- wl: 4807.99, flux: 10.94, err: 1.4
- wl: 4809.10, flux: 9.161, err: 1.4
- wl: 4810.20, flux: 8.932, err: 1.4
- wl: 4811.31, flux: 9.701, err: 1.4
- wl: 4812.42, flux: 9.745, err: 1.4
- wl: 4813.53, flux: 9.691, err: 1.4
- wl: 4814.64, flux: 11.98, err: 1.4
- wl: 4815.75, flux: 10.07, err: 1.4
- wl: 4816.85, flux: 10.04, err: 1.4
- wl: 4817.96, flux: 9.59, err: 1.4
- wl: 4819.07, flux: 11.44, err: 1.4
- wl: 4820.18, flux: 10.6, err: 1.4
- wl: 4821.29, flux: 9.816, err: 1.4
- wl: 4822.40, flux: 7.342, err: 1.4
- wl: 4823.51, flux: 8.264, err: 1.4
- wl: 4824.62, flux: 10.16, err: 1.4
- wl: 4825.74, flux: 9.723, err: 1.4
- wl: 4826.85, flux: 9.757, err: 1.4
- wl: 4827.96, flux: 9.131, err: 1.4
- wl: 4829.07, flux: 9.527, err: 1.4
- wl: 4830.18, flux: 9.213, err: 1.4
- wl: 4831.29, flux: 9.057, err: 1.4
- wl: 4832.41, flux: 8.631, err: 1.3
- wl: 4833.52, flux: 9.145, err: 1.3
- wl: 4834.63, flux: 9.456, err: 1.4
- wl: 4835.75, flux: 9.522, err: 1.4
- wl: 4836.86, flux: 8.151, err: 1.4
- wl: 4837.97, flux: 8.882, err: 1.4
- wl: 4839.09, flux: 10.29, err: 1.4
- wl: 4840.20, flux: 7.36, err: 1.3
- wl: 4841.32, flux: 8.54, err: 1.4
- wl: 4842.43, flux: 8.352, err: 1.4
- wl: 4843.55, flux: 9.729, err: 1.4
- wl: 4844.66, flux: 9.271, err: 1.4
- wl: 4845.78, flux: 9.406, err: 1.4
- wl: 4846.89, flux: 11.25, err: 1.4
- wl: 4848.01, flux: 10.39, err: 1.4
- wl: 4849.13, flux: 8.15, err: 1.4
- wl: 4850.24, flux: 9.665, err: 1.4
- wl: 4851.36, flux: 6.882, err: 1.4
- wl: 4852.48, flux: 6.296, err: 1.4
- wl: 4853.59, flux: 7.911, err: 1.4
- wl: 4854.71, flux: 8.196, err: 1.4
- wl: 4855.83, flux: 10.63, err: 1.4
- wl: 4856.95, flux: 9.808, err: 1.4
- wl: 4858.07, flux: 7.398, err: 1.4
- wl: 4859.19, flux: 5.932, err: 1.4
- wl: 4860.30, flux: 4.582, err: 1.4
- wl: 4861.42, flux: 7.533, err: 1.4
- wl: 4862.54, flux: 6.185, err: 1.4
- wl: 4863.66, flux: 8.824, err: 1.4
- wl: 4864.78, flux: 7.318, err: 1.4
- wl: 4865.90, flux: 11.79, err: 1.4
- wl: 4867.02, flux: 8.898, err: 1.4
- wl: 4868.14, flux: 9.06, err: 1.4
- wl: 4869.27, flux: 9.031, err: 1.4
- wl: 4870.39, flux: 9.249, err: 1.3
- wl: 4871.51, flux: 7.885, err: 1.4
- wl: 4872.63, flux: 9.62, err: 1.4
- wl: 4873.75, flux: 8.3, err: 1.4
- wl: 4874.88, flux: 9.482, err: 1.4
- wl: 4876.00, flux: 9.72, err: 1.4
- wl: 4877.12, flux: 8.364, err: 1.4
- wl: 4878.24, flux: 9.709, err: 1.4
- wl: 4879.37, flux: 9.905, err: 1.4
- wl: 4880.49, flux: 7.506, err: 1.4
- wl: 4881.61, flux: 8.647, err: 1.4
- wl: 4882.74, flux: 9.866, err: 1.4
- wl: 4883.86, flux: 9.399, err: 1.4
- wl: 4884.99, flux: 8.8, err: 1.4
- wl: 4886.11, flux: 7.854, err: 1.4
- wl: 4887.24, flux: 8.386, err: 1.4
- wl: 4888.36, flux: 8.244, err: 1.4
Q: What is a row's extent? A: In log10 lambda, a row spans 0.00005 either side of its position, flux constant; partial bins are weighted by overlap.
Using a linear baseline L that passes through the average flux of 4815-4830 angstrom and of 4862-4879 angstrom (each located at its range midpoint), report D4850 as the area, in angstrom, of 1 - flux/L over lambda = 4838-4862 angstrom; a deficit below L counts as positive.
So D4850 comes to 2.0 angstrom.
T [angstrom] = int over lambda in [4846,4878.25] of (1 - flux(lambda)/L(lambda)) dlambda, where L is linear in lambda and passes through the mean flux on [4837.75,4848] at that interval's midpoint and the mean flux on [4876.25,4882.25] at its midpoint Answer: 1.9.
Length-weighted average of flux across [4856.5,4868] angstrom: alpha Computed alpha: 7.86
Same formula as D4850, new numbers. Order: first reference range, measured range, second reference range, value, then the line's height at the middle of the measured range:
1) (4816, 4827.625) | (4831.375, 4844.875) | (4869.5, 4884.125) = 0.78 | 9.49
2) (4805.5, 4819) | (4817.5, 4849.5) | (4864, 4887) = 1.24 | 9.7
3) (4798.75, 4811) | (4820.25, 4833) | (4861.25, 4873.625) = -0.08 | 9.14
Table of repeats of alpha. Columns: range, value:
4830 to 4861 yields 8.63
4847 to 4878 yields 8.47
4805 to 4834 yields 9.67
